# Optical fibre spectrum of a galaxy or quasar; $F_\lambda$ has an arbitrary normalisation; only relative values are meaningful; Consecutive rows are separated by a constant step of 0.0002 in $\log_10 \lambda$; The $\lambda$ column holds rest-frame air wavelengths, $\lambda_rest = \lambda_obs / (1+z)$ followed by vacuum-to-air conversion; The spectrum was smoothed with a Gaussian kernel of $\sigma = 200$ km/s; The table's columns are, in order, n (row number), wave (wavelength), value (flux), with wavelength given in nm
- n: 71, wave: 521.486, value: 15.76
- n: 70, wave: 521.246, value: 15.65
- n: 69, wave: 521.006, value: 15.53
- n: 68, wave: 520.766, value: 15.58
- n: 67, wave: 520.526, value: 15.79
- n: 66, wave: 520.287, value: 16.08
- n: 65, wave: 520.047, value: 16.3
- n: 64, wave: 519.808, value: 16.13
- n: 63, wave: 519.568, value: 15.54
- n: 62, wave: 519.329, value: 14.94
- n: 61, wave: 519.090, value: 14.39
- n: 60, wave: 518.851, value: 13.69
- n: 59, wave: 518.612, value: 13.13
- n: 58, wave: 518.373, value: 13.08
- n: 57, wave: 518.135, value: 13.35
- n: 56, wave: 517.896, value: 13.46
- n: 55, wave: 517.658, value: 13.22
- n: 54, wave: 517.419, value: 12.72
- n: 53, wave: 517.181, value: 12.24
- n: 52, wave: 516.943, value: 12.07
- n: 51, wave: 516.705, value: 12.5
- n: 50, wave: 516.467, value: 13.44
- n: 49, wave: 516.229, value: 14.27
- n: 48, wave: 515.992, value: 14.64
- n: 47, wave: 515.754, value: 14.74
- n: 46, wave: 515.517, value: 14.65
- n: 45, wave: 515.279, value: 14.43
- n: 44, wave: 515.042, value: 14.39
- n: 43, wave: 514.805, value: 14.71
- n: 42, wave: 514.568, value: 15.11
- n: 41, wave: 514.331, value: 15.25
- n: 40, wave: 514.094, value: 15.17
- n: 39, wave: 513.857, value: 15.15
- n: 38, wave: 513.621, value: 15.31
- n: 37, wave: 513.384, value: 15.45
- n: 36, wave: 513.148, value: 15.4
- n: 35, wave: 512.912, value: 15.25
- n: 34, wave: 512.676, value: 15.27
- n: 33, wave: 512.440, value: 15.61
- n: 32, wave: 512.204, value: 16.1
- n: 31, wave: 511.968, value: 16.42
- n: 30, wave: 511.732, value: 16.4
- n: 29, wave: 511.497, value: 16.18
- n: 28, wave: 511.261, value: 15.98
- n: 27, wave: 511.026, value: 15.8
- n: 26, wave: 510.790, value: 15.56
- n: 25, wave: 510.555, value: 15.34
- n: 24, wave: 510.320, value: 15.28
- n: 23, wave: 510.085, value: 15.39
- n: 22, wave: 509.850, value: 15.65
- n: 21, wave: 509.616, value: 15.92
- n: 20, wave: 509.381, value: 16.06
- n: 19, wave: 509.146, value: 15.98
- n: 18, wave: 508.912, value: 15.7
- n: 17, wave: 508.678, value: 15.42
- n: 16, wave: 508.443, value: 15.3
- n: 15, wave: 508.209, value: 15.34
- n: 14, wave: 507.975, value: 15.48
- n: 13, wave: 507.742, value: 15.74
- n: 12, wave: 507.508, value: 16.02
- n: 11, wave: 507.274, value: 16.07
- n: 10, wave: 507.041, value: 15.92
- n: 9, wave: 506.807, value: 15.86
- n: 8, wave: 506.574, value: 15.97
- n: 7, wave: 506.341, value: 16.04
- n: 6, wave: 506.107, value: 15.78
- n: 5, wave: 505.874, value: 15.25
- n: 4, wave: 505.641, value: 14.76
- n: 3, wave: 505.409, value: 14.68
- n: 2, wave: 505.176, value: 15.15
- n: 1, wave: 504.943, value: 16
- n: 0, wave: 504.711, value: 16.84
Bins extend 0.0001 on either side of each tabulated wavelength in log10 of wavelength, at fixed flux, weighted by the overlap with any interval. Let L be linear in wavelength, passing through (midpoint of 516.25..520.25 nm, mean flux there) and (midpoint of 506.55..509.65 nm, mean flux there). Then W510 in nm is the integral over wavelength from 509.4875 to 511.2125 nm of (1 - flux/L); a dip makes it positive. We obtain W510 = -0.03 nm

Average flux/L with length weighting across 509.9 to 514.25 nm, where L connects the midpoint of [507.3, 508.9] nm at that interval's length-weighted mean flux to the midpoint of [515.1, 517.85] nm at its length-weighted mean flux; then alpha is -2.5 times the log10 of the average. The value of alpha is -0.07 mag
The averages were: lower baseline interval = 15.6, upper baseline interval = 13.6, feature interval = 15.6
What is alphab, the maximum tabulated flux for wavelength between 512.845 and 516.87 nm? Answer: 15.45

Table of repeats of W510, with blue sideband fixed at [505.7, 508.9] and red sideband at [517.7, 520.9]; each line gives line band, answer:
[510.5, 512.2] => -0.07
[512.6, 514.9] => -0.01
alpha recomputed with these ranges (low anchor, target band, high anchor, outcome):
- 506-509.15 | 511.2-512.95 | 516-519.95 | -0.08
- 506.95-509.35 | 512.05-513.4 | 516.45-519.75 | -0.06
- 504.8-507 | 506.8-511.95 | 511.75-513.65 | -0.01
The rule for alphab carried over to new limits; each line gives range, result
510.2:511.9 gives 16.4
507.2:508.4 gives 16.07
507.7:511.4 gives 16.06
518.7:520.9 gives 16.3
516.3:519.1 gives 14.39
